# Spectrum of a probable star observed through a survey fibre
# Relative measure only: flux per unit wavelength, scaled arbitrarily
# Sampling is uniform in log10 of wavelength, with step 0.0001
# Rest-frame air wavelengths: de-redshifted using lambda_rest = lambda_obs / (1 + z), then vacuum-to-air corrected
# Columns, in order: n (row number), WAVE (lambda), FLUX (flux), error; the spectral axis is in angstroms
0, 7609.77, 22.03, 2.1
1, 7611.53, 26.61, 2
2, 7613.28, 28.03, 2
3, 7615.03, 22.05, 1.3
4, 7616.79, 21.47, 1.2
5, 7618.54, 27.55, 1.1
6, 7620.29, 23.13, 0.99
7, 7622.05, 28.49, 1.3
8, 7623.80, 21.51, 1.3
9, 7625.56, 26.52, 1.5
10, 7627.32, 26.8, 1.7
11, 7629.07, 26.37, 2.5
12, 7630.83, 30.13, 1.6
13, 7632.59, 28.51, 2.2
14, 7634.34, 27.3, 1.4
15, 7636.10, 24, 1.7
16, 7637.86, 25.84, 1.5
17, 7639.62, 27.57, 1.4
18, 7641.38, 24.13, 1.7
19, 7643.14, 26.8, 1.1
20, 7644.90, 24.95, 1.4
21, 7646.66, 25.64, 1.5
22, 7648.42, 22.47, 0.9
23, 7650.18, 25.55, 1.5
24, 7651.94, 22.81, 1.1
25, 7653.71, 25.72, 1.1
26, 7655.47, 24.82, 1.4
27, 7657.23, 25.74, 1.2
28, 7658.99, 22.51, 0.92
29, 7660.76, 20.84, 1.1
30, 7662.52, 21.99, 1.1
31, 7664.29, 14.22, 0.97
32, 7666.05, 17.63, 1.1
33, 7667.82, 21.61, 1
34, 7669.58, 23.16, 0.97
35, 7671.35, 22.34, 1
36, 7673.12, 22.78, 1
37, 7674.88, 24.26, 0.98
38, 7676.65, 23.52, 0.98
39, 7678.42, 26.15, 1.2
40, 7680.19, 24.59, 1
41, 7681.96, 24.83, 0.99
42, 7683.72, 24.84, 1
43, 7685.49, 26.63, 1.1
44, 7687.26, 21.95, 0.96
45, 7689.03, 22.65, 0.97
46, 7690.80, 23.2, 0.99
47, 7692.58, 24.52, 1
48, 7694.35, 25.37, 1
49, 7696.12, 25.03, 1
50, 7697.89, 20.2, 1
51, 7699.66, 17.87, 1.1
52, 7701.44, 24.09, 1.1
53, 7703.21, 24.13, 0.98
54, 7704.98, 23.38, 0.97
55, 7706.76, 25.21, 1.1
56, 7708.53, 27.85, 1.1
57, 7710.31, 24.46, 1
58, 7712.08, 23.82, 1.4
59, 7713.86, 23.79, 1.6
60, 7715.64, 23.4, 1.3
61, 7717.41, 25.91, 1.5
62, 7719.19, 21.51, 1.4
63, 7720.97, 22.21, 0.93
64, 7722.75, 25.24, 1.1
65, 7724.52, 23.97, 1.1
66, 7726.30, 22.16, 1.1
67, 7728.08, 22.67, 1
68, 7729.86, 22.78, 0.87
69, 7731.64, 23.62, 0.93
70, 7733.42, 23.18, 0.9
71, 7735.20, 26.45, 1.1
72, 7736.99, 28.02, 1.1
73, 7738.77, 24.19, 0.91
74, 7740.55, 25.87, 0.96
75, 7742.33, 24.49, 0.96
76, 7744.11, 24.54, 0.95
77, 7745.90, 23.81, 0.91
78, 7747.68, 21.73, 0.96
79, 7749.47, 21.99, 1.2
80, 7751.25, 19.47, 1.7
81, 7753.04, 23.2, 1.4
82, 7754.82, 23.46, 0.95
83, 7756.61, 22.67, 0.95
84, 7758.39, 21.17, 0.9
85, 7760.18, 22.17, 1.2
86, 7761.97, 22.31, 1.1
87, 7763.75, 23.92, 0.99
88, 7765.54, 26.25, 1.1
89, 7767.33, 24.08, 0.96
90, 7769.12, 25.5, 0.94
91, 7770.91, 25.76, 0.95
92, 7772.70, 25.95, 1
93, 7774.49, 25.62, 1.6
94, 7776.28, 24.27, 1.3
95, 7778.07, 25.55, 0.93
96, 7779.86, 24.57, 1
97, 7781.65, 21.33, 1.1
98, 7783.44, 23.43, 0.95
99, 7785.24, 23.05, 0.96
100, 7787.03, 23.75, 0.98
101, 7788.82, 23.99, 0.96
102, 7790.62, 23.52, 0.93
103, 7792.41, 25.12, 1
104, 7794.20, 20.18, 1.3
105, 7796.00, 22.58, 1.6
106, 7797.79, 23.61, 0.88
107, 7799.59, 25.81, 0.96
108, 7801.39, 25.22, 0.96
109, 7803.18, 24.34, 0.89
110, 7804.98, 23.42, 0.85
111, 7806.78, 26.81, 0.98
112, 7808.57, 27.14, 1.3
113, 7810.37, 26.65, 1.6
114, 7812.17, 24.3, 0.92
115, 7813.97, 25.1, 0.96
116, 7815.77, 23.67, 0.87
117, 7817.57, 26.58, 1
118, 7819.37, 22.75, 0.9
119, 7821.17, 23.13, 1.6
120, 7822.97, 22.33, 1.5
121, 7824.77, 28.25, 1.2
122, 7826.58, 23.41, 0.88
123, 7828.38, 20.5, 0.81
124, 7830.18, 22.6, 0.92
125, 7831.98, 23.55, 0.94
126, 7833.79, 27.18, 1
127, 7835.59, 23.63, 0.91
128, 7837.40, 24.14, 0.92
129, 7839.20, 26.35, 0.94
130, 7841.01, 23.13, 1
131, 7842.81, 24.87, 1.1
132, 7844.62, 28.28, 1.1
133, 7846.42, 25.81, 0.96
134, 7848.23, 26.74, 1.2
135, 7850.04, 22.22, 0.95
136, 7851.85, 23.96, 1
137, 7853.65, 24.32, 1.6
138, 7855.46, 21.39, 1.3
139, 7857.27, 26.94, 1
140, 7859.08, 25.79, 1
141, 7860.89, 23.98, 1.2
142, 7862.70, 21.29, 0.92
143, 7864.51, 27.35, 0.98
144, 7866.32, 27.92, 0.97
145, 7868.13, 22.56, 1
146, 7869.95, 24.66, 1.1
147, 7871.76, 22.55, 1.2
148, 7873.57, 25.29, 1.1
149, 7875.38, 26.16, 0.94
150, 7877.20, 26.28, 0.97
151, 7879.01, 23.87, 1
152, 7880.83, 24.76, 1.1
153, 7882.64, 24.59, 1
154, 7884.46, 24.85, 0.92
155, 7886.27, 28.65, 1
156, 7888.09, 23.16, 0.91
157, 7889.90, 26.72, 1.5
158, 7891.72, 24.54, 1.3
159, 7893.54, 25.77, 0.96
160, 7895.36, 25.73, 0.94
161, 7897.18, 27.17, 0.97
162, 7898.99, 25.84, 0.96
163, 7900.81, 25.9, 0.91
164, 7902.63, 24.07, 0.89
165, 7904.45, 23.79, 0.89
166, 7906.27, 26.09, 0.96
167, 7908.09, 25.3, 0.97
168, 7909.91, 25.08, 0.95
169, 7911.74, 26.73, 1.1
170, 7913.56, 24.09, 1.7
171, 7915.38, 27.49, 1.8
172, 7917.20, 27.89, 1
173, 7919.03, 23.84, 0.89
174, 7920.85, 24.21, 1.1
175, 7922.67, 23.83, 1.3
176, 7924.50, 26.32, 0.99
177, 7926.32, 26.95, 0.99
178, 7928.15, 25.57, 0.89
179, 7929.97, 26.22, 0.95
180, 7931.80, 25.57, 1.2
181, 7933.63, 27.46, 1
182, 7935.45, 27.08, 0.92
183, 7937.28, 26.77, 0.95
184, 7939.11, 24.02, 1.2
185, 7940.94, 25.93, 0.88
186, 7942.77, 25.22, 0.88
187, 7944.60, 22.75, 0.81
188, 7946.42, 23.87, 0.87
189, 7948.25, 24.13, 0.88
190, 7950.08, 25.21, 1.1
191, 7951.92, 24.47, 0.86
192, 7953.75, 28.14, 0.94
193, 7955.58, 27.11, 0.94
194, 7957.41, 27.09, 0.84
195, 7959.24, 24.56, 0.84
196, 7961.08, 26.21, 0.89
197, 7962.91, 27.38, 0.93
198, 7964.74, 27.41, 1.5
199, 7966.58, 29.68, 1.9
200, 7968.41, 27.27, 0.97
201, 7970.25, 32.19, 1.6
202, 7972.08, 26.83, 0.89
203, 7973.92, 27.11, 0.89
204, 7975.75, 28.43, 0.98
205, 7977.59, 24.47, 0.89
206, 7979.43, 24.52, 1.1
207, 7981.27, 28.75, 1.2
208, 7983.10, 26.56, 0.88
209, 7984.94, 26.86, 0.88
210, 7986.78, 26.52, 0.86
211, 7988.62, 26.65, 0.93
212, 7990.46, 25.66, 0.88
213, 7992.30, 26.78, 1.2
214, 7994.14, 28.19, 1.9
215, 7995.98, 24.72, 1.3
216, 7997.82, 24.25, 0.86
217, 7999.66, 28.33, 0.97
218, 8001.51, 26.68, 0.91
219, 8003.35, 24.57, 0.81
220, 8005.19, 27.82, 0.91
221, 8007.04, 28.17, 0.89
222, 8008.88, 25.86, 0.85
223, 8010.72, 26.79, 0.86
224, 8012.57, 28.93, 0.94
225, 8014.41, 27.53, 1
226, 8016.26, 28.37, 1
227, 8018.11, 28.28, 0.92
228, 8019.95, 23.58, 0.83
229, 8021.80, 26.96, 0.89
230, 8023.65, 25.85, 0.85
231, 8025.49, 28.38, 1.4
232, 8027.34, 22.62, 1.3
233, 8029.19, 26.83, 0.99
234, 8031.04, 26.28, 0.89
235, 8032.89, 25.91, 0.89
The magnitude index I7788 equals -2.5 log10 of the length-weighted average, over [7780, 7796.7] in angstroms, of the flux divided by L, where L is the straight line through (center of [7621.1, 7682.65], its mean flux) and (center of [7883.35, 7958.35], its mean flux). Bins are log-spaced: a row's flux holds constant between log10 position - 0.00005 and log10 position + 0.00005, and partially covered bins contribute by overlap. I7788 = 0.09 mag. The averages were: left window 24.3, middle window 23.1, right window 25.6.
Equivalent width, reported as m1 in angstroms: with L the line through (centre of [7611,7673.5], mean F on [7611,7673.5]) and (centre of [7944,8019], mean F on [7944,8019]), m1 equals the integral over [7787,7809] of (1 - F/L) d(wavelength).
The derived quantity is 1.1 angstroms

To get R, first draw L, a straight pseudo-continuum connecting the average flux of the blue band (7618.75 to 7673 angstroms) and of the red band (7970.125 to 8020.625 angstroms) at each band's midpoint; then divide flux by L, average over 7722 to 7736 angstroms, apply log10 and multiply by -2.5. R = 0.05 mag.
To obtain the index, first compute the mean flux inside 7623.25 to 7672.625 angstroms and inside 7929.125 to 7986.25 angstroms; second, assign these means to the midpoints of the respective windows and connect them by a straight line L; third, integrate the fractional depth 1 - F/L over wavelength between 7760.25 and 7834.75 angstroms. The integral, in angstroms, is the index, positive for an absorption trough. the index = 2.9 angstroms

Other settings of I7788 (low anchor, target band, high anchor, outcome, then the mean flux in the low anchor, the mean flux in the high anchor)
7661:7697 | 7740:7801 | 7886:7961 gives 0.01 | 23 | 25.6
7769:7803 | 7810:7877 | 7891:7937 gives 0.01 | 24.1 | 25.7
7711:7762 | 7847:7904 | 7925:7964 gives 0.00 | 23.5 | 25.8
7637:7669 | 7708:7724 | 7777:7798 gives -0.04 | 23.4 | 23.4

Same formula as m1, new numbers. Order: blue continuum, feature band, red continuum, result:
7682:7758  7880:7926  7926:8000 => 0.4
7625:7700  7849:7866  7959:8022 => 1.0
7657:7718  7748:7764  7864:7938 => 1.2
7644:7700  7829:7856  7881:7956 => 0.3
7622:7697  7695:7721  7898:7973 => 1.1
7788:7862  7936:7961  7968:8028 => 0.7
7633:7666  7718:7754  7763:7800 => 0.8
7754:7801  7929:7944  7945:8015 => 0.1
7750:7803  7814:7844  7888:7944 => 0.3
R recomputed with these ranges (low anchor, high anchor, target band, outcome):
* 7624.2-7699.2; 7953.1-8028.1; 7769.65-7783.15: 0.02 mag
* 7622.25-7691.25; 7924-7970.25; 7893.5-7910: 0.02 mag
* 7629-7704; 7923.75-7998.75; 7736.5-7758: 0.05 mag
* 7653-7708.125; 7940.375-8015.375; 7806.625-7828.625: 0.00 mag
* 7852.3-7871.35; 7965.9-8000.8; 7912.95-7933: 0.00 mag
